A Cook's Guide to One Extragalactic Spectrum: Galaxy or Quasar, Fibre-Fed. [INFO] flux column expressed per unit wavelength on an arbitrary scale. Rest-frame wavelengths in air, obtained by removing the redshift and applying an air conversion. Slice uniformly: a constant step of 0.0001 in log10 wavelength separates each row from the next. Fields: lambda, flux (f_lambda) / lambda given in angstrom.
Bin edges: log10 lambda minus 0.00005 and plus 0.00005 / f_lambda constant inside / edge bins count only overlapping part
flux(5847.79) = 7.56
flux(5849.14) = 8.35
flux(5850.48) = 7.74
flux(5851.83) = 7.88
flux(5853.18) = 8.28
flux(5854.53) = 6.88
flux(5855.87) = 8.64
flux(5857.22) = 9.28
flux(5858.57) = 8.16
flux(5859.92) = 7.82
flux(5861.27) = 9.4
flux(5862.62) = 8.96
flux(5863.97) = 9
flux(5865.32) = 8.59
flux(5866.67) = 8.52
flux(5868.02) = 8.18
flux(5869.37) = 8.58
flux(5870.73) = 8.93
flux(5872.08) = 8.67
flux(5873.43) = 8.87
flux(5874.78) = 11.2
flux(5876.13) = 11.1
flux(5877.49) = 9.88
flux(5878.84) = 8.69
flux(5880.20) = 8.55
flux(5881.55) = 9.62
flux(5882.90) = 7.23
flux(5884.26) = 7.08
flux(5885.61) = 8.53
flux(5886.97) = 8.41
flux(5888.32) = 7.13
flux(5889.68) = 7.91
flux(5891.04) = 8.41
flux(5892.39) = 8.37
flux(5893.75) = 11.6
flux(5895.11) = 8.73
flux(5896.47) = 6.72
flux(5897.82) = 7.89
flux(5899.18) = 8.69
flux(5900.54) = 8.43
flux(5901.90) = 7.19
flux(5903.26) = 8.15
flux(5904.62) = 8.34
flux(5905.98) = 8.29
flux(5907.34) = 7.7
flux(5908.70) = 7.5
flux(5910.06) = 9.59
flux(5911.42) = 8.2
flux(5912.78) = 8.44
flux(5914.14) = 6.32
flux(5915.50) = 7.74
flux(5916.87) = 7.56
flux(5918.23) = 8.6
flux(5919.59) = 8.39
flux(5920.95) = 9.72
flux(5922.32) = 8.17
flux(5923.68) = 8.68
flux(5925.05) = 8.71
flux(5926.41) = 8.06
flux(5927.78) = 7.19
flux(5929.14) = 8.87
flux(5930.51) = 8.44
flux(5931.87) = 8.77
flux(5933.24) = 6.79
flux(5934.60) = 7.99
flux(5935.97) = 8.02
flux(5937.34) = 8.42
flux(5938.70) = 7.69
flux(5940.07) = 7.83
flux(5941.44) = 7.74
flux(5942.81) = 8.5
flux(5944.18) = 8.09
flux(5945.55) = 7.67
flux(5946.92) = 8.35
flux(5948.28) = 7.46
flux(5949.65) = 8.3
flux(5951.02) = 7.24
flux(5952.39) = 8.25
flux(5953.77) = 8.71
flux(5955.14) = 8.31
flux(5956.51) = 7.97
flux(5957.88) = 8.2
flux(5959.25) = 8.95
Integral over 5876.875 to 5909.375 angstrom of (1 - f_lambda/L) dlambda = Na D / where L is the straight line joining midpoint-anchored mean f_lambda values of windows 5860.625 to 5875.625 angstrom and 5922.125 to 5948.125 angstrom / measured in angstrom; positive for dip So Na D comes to 1.44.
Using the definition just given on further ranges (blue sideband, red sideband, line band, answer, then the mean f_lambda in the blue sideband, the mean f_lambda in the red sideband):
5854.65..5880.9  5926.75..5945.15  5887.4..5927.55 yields 0.8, 8.96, 8.02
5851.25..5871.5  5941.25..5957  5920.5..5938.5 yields -0.2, 8.48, 8.06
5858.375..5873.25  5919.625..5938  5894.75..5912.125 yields 0.7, 8.64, 8.3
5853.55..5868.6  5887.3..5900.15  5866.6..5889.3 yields -0.9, 8.49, 8.39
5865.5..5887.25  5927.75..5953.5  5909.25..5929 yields 0.1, 8.88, 8.01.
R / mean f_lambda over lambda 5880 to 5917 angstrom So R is 8.16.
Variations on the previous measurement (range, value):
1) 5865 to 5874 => 8.62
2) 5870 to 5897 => 8.79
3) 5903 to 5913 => 8.28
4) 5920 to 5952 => 8.12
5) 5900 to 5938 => 8.15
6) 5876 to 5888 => 8.63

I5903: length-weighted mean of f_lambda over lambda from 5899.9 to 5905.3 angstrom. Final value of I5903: 8.02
